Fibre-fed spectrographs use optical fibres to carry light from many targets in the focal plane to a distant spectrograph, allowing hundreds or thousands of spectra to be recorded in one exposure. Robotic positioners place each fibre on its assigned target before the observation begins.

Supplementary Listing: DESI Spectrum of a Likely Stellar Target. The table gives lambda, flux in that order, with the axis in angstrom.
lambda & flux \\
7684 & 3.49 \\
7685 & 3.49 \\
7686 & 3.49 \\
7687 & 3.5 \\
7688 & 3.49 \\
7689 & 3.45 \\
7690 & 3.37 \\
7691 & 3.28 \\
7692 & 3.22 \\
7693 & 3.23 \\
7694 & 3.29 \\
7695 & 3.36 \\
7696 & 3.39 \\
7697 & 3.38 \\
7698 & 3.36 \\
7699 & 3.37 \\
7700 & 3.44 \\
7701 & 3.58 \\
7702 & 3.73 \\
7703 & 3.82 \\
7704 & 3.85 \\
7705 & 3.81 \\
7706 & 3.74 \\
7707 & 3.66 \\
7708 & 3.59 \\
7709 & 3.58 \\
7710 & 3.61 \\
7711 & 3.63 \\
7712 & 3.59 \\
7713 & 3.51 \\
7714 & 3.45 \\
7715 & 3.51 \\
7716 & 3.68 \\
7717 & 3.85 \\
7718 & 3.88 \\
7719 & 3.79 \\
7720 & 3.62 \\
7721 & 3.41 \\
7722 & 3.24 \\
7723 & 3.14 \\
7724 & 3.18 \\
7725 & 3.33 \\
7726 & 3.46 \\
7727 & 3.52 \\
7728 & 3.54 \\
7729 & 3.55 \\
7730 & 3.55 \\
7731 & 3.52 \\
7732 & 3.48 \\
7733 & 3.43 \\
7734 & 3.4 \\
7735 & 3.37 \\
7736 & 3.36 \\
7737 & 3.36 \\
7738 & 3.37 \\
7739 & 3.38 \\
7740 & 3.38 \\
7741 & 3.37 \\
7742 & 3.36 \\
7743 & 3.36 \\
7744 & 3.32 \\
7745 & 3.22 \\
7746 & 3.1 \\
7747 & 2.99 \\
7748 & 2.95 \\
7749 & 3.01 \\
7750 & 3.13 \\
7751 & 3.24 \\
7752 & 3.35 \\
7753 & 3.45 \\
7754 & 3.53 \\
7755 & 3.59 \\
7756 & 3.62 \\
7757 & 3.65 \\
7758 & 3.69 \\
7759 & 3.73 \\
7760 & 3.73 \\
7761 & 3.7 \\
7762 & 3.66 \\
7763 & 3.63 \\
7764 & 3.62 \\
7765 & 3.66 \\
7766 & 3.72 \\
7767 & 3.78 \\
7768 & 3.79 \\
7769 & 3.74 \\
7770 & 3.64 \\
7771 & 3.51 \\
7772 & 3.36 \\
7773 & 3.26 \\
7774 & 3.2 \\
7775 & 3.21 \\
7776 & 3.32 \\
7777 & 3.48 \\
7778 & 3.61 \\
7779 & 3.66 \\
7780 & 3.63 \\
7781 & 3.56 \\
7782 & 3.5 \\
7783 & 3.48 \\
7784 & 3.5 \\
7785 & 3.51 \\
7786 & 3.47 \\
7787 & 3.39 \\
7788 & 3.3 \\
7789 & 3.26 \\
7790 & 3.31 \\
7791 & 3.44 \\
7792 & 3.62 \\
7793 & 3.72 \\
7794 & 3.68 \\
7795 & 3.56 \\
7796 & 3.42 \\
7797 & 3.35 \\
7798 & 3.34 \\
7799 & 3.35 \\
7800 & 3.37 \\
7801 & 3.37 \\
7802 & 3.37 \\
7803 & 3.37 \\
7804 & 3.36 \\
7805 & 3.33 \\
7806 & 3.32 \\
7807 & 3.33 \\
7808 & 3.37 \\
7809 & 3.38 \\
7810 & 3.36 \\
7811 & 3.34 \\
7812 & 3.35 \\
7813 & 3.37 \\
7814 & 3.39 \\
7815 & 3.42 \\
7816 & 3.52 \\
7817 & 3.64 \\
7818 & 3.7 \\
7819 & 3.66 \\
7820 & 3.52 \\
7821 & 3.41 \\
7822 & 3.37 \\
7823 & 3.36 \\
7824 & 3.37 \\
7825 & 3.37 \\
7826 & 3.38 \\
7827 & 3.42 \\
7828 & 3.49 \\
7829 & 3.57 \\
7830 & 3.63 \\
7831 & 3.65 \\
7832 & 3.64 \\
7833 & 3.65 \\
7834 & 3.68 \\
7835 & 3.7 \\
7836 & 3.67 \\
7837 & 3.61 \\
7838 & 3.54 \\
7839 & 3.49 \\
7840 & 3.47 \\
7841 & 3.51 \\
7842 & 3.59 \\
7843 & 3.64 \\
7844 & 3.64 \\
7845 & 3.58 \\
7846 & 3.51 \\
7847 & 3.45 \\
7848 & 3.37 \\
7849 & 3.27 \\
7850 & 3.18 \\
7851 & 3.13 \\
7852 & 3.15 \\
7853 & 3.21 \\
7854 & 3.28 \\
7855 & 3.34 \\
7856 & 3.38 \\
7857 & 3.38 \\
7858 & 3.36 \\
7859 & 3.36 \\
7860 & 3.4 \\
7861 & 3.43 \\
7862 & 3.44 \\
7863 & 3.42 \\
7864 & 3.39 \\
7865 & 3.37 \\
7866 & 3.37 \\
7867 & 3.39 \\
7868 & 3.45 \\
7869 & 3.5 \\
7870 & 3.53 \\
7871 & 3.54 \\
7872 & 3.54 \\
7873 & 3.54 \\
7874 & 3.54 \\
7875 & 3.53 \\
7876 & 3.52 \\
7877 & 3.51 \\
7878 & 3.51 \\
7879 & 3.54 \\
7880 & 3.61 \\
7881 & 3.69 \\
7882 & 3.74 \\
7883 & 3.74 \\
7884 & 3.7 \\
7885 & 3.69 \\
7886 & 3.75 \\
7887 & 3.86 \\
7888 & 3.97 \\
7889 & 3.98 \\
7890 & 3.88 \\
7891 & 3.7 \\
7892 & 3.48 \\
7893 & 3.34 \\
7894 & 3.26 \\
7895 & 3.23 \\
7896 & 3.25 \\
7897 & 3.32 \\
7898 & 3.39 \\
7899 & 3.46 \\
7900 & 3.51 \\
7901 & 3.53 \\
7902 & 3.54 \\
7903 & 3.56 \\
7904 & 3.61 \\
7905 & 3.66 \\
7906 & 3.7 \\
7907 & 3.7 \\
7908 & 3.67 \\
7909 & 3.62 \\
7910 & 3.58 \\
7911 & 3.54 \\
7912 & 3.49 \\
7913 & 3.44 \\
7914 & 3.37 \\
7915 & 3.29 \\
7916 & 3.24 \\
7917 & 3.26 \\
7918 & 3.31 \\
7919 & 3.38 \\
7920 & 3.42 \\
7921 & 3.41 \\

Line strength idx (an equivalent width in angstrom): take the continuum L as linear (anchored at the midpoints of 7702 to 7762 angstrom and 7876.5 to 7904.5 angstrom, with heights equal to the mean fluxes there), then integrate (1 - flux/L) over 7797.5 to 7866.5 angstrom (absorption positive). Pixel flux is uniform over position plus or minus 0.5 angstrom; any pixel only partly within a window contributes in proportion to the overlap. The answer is 2.1 angstrom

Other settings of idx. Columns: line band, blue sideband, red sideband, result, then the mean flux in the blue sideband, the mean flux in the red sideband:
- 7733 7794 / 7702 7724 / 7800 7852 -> 1.5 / 3.61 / 3.46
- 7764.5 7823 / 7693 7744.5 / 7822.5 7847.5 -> 1.1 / 3.5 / 3.54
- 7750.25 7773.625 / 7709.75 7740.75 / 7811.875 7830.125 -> -0.7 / 3.48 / 3.47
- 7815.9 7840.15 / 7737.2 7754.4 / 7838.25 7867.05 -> -1.3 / 3.27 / 3.4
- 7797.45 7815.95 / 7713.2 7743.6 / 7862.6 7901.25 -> 0.7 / 3.46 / 3.55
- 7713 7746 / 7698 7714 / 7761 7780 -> 1.4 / 3.62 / 3.55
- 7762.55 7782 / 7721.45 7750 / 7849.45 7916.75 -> -1.0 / 3.33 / 3.5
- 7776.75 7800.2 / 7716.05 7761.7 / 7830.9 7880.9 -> -0.2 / 3.43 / 3.47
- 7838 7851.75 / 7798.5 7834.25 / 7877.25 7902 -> 0.2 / 3.45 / 3.59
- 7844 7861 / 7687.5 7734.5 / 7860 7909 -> 1.0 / 3.51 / 3.55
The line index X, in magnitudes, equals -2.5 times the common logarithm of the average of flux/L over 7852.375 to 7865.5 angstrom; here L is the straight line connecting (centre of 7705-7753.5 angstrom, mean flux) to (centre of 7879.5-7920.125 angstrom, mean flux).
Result 0.05 mag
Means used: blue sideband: 3.43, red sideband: 3.55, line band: 3.36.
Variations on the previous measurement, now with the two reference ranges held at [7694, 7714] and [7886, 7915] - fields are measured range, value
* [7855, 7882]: 0.026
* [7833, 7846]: -0.010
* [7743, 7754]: 0.117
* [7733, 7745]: 0.064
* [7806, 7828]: 0.041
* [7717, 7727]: 0.029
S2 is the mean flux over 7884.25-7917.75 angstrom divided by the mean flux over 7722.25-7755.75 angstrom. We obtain 1.1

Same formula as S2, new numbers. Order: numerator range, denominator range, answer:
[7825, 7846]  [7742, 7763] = 1.05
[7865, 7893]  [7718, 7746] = 1.06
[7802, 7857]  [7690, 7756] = 1.00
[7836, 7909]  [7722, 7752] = 1.06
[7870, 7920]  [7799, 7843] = 1.02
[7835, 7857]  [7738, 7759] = 1.03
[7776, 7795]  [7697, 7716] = 0.97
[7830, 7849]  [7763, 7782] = 1.01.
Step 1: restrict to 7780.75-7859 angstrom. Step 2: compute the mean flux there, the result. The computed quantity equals 3.45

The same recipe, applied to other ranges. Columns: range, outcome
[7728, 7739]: 3.44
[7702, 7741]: 3.53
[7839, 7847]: 3.55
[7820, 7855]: 3.47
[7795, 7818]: 3.39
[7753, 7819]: 3.5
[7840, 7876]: 3.42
